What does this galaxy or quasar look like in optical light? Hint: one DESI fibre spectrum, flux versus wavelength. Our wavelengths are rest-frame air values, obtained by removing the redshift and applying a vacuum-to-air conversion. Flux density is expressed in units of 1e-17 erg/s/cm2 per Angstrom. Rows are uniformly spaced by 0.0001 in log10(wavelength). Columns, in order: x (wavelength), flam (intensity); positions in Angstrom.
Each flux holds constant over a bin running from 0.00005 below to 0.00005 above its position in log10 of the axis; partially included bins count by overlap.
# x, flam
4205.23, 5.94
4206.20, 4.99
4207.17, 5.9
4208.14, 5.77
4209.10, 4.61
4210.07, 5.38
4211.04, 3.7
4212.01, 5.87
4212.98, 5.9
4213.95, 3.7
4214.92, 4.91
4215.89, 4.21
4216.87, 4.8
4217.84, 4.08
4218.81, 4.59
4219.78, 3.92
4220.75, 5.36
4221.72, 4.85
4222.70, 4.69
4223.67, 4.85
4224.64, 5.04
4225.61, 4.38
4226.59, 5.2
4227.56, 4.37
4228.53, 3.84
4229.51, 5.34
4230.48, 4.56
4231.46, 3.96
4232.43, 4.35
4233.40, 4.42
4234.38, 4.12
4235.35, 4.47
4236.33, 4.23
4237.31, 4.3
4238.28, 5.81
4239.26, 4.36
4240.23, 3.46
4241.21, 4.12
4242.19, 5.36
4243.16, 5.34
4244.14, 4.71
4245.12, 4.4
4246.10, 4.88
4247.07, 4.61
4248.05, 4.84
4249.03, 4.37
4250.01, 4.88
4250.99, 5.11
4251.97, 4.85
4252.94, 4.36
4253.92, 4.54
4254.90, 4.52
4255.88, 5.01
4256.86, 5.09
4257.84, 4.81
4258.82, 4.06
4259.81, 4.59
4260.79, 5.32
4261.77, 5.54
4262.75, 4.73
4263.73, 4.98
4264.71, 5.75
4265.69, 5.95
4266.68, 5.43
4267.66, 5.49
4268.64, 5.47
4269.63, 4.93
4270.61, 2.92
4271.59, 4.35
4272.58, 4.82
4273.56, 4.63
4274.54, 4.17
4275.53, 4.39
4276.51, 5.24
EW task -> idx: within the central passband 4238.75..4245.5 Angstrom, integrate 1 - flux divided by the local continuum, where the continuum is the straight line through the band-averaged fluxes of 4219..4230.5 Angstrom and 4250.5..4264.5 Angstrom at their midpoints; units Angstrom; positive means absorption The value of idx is 0.33 Angstrom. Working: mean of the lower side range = 4.7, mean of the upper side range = 4.84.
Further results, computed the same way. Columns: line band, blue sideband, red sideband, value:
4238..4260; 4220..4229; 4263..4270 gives 1.8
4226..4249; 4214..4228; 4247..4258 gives 0.6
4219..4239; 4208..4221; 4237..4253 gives 0.5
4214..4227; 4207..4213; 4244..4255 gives 1.1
